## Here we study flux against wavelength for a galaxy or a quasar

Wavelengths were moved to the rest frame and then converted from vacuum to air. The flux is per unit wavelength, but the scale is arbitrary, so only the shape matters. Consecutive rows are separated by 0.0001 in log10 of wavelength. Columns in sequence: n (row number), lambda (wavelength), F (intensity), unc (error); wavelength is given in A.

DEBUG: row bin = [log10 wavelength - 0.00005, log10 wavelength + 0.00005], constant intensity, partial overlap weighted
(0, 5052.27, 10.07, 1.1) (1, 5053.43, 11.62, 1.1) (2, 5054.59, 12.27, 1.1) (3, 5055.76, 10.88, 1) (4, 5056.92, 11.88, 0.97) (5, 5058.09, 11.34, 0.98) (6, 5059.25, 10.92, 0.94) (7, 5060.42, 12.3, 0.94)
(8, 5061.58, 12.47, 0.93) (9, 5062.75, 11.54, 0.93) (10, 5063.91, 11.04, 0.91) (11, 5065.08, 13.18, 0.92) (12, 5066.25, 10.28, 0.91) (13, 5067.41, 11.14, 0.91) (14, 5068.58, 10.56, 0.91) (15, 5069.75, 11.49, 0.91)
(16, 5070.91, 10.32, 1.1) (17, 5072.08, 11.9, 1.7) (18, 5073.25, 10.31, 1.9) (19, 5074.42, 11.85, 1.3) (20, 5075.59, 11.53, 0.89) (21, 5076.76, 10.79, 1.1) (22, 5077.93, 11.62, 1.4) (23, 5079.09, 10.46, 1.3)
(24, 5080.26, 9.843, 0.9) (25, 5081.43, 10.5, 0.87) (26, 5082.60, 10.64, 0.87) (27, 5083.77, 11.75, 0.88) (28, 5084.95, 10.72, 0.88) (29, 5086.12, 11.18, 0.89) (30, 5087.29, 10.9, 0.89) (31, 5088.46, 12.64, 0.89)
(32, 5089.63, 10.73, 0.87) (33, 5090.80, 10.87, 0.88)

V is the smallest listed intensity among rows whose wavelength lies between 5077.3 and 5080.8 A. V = 9.843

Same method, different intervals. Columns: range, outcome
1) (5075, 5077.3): 10.79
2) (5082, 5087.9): 10.64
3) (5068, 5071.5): 10.32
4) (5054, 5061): 10.88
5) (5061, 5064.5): 11.04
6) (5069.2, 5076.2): 10.31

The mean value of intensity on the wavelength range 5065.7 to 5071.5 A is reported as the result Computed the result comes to 10.8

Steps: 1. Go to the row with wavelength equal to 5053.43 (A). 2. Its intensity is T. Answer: 11.62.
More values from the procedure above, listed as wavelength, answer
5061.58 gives 12.47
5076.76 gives 10.79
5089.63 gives 10.73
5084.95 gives 10.72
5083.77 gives 11.75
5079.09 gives 10.46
